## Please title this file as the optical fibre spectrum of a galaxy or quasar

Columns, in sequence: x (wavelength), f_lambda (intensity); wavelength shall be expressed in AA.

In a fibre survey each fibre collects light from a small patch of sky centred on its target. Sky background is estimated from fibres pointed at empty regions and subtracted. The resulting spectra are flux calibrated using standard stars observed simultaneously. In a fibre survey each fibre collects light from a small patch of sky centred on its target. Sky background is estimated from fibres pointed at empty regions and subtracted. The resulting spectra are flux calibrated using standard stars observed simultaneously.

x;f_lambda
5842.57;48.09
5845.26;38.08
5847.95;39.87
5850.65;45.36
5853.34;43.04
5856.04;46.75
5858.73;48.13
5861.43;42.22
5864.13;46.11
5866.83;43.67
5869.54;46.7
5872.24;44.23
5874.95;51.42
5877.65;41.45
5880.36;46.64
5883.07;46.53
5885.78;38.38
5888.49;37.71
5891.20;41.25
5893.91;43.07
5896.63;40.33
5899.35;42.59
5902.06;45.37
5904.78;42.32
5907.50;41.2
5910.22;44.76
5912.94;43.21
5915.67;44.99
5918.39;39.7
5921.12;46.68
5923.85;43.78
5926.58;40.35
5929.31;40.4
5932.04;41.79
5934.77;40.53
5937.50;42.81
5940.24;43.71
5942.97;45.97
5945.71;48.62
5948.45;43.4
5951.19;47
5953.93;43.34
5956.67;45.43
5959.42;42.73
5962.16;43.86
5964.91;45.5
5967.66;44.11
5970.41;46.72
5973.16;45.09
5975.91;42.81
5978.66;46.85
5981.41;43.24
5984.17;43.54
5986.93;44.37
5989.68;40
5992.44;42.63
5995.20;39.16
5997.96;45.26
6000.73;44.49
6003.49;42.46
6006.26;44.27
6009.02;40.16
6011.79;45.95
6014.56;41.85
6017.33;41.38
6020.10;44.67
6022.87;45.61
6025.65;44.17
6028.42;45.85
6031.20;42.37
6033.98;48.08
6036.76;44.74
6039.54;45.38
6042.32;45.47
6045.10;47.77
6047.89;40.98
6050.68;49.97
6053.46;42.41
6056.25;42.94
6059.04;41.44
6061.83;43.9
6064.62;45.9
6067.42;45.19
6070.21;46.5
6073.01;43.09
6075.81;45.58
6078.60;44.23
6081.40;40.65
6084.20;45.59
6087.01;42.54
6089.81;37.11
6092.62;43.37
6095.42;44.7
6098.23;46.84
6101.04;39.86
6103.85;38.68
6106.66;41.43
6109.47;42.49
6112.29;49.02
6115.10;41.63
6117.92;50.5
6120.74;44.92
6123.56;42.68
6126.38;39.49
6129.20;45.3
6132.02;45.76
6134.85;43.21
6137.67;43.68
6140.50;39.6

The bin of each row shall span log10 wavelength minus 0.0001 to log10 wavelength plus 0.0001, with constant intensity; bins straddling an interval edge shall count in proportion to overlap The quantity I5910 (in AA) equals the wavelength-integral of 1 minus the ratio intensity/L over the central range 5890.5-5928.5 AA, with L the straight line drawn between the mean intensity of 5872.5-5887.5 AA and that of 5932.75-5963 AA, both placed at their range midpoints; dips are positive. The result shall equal 1.42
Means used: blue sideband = 44.7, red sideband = 44.3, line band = 42.8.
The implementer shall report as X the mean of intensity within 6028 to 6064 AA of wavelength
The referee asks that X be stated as 44.7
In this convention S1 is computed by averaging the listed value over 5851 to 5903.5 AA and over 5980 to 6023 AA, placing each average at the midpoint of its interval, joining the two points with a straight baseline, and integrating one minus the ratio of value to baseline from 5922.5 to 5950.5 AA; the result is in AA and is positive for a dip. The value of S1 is 0.2 AA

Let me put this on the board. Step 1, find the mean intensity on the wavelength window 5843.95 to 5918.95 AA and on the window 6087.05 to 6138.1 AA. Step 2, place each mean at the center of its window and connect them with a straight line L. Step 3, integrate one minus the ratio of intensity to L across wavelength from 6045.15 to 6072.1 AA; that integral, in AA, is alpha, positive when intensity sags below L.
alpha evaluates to -0.7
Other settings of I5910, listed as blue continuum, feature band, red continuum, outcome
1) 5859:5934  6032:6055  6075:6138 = -1.12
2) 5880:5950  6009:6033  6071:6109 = -0.61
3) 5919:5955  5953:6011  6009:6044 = 0.55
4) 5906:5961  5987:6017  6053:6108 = 0.47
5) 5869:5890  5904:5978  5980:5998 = -1.14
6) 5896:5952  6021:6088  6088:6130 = -2.17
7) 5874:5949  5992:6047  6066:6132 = -0.88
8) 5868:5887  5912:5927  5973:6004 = 0.37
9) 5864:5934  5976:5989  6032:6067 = 0.01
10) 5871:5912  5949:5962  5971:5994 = -0.29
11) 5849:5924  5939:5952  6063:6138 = -0.57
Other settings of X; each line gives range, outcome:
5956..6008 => 43.8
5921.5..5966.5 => 43.8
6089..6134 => 43.4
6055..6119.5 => 43.6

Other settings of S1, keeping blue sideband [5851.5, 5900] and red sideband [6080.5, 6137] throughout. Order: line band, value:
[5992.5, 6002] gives 0.2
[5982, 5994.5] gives 0.3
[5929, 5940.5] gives 0.5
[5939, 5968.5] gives -0.8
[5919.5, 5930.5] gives 0.3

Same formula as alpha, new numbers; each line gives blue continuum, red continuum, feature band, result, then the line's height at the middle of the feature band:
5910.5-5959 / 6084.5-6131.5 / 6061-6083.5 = -0.6 AA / 43.3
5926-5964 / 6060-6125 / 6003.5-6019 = 0.3 AA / 43.7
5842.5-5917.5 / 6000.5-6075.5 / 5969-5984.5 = -0.3 AA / 44.1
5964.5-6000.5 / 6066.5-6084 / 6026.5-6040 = -0.4 AA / 44.1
